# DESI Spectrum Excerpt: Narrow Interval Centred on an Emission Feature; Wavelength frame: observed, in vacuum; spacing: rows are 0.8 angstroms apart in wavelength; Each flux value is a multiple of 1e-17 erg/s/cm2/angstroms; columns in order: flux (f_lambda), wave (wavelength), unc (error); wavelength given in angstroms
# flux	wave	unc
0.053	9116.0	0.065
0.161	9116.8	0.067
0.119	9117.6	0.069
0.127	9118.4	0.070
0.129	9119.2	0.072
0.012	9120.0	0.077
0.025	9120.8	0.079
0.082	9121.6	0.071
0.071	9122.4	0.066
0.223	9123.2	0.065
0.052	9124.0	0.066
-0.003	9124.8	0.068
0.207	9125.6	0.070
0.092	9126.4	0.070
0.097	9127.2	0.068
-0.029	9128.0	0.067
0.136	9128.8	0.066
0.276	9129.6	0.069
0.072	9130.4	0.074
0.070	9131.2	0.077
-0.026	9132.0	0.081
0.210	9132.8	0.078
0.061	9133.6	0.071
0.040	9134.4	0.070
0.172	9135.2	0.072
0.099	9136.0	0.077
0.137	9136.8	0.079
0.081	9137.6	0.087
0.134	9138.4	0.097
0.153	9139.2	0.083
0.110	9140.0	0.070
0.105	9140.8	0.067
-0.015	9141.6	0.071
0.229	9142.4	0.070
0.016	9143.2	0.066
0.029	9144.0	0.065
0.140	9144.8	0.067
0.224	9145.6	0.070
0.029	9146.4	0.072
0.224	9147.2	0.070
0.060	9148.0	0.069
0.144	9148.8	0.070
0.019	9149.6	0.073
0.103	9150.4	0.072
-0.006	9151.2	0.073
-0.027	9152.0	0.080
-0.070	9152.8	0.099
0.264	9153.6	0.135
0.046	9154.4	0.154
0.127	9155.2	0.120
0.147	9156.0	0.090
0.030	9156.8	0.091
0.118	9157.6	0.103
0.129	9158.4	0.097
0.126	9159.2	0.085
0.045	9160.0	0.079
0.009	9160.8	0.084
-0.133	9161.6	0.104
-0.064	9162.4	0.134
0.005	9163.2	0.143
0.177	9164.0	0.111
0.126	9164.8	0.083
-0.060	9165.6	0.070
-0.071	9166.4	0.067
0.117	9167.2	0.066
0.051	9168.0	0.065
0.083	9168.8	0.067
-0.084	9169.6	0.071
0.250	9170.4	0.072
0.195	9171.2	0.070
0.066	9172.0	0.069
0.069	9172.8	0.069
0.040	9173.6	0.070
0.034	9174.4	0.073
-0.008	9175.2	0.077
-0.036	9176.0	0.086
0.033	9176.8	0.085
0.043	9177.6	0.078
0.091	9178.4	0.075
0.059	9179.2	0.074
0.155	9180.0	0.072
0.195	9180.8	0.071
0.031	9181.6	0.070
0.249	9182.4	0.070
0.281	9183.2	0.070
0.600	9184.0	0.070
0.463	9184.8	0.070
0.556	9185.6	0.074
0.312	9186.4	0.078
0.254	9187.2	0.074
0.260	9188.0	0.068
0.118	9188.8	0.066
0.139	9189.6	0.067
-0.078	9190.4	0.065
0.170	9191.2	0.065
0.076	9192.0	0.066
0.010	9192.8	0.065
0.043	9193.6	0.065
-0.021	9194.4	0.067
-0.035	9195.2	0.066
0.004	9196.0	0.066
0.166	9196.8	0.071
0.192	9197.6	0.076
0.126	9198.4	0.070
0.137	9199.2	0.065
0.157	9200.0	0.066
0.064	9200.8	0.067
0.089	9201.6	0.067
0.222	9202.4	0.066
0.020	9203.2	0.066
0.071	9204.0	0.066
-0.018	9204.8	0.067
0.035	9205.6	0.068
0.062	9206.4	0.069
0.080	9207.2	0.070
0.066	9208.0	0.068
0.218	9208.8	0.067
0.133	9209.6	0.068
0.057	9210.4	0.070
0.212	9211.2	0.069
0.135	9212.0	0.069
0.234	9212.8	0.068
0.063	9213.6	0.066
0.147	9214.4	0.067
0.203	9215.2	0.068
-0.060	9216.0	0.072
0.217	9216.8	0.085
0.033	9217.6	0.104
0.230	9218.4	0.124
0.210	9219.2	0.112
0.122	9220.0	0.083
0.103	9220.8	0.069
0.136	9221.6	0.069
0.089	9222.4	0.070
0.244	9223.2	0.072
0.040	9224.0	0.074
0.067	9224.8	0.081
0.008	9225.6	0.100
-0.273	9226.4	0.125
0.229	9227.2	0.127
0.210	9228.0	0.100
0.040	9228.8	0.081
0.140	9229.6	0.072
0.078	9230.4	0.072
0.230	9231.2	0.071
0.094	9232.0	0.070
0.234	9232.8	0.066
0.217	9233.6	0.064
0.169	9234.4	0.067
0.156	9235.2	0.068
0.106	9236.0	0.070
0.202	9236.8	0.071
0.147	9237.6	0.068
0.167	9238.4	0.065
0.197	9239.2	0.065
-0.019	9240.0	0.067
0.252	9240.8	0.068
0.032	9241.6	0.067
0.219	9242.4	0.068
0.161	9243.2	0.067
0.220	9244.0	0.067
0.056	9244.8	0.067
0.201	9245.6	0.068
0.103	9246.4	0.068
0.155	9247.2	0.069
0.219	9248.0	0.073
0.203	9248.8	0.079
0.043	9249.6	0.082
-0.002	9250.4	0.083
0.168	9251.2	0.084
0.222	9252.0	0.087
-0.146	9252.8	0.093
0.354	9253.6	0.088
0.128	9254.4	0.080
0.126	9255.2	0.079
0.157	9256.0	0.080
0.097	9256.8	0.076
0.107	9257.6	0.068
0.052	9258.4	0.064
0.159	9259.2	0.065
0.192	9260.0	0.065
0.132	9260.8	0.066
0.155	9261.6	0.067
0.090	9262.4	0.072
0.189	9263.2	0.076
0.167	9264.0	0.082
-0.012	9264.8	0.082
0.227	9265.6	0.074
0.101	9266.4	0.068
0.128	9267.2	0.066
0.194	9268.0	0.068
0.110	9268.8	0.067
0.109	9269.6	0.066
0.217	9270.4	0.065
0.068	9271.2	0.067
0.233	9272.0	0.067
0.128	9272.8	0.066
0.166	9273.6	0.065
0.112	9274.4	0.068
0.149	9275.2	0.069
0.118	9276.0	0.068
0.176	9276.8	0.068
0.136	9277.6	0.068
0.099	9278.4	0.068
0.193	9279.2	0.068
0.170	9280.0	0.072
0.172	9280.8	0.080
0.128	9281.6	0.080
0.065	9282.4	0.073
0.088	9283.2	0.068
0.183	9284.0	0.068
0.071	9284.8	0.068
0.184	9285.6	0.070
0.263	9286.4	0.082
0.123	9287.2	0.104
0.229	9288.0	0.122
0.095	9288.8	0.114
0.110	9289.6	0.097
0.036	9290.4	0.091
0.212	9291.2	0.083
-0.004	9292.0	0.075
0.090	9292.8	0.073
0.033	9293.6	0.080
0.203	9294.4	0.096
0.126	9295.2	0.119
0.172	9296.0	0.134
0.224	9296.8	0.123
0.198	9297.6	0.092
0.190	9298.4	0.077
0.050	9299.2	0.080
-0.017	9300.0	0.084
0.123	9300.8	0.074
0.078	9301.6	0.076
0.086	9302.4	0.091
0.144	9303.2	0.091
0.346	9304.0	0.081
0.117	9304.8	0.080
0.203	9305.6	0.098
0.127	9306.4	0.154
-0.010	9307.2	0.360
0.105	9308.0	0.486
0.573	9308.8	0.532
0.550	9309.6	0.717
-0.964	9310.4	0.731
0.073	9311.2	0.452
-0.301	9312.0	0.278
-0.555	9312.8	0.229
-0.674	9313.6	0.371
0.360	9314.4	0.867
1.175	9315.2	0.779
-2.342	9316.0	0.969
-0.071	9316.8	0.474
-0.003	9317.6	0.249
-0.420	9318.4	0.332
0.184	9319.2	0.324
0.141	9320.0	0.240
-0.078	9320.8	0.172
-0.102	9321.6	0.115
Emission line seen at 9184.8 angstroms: H-gamma 4340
